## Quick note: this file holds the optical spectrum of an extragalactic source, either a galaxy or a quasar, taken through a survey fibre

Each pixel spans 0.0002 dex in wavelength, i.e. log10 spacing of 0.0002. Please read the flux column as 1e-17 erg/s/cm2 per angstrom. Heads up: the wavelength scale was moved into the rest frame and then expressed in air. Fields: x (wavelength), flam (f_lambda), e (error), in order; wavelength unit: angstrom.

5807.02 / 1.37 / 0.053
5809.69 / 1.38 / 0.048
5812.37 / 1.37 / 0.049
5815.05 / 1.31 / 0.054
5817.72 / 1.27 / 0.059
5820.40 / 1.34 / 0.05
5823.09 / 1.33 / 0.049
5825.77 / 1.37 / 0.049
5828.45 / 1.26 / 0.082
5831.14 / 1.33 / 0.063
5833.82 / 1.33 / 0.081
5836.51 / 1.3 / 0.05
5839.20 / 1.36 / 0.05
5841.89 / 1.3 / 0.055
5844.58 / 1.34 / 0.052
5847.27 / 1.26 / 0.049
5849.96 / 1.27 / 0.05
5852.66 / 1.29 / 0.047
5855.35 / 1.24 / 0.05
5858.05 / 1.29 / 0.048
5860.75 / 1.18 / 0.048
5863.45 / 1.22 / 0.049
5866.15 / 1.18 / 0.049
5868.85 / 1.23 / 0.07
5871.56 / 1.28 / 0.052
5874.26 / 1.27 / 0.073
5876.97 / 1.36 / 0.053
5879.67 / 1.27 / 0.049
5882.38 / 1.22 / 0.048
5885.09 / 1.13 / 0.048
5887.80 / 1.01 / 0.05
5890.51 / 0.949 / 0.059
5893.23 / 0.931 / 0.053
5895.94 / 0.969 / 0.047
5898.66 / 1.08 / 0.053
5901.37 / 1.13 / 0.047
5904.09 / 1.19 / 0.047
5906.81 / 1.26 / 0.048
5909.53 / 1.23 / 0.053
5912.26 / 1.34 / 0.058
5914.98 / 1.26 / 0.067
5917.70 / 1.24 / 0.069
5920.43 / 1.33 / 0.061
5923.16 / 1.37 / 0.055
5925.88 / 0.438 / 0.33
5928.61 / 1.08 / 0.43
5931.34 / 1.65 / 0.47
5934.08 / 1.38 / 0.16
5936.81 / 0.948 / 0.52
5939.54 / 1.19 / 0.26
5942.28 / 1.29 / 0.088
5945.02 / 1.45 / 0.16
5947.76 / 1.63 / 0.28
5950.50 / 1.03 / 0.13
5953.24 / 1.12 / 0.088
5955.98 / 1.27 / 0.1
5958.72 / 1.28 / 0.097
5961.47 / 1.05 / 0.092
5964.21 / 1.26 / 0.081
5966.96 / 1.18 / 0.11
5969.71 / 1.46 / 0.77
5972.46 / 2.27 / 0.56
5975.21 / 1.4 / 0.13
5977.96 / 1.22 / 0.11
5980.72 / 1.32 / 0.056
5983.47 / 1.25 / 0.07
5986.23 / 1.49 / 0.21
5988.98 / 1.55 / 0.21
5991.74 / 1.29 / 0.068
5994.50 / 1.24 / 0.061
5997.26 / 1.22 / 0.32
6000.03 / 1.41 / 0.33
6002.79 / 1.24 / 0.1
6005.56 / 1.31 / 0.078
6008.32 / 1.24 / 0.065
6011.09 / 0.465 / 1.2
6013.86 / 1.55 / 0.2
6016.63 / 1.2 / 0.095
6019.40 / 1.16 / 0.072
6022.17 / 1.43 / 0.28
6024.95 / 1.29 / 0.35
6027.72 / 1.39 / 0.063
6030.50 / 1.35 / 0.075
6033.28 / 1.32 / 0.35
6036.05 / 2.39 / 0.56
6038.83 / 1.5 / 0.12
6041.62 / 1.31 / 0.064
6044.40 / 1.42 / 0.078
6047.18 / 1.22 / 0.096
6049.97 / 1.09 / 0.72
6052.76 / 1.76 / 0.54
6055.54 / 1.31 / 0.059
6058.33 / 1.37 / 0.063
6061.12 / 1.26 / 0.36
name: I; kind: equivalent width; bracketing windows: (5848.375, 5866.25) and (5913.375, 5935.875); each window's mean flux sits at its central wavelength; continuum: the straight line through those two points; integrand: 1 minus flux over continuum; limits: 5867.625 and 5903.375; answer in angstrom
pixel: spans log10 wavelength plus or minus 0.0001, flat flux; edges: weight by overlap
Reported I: 2.6 angstrom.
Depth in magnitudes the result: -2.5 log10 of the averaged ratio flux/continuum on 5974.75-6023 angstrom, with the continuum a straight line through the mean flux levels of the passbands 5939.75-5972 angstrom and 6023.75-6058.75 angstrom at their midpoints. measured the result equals 0.080 mag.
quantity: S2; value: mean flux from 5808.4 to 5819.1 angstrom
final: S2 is 1.33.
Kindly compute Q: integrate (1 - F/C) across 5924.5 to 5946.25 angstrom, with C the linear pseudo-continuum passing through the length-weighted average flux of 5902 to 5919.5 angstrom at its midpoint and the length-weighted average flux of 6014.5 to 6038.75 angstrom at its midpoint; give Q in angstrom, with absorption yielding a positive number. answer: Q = 2.0 angstrom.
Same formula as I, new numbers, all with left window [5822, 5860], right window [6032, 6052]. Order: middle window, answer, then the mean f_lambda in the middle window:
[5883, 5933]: 7.9 angstrom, 1.15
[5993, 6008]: 1.6 angstrom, 1.28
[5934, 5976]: 2.3 angstrom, 1.32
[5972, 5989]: -0.4 angstrom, 1.45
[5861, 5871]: 0.8 angstrom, 1.21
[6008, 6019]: 2.6 angstrom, 1.11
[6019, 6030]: 0.9 angstrom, 1.33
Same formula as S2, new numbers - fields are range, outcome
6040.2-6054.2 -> 1.36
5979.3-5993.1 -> 1.38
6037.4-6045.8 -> 1.41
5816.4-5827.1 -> 1.33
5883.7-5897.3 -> 0.998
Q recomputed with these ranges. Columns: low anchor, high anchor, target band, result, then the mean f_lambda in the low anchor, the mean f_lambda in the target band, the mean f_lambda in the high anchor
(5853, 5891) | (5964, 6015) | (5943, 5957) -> -0.1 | 1.21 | 1.3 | 1.34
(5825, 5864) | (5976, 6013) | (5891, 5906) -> 2.5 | 1.29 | 1.06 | 1.26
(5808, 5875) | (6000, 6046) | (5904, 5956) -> 3.4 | 1.29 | 1.23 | 1.35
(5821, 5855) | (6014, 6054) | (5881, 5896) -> 3.3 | 1.31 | 1.04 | 1.42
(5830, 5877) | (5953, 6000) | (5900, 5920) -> 1.1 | 1.28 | 1.24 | 1.35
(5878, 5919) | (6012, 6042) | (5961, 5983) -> -1.5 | 1.15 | 1.4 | 1.43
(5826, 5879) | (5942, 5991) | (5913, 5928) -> 2.2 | 1.28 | 1.13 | 1.36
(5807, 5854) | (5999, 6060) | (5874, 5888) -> 1.1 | 1.32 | 1.22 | 1.35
